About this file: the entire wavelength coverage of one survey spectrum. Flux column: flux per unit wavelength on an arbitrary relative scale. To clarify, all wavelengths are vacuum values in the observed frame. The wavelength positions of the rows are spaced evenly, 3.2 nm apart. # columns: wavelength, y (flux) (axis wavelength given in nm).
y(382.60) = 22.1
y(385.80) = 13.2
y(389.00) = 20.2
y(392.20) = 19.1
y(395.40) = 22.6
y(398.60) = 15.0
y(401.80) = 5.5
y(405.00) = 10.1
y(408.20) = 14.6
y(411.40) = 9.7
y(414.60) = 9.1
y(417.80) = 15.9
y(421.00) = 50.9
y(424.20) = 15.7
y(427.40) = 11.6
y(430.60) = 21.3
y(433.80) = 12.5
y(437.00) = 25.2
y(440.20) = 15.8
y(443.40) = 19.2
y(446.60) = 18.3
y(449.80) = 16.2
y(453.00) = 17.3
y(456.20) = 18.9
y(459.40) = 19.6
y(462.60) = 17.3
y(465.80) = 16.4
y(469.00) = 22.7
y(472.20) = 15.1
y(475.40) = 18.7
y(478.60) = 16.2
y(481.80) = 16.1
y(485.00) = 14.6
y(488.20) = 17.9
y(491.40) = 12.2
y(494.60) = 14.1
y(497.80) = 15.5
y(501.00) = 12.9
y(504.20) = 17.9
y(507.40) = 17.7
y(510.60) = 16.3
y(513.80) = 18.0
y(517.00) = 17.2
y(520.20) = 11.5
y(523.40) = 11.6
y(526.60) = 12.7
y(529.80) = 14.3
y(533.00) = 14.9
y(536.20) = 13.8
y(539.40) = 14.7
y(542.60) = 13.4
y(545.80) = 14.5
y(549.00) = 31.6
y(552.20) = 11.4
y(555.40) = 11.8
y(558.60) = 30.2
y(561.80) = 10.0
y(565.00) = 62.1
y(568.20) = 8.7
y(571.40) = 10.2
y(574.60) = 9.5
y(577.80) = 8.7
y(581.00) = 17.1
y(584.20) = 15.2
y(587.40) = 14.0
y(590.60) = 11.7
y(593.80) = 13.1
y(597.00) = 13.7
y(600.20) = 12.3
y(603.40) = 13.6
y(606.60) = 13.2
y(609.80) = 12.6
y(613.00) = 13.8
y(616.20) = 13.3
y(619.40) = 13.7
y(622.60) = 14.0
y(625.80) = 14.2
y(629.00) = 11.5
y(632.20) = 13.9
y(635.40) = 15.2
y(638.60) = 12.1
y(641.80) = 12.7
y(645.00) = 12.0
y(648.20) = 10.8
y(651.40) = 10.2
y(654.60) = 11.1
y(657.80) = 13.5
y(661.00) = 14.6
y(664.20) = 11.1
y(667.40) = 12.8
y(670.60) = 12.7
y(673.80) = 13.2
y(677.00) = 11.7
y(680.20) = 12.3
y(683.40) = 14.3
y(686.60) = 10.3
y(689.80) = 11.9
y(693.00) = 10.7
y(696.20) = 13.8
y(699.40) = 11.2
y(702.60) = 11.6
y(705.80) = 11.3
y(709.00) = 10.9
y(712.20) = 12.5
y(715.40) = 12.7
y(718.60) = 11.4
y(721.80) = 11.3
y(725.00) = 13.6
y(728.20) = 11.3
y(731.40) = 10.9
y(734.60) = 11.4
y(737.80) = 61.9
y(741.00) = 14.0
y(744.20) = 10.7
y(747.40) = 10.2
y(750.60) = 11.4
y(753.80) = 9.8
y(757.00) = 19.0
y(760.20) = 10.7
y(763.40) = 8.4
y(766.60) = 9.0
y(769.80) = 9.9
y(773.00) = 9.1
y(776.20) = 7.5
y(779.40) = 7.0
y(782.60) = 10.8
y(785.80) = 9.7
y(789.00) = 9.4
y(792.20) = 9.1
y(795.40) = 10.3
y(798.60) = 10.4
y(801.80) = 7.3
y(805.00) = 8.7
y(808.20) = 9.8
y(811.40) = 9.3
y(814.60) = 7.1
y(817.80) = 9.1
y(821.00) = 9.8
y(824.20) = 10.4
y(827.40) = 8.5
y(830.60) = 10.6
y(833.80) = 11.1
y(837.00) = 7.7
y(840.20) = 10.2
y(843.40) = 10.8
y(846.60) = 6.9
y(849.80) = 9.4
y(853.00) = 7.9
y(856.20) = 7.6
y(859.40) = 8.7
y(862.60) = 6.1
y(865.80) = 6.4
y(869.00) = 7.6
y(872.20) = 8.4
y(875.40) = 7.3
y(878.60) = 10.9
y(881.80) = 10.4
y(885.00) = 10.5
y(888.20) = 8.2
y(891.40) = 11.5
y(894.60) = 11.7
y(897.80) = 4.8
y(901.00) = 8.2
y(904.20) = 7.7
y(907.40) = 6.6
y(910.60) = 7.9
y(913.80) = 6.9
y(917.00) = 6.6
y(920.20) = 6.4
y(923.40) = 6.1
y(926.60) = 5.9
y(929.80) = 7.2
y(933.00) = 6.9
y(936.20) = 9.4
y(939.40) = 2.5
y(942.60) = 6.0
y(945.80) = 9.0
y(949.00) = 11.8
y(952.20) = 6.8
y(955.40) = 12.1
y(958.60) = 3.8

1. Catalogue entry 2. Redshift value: 0.126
